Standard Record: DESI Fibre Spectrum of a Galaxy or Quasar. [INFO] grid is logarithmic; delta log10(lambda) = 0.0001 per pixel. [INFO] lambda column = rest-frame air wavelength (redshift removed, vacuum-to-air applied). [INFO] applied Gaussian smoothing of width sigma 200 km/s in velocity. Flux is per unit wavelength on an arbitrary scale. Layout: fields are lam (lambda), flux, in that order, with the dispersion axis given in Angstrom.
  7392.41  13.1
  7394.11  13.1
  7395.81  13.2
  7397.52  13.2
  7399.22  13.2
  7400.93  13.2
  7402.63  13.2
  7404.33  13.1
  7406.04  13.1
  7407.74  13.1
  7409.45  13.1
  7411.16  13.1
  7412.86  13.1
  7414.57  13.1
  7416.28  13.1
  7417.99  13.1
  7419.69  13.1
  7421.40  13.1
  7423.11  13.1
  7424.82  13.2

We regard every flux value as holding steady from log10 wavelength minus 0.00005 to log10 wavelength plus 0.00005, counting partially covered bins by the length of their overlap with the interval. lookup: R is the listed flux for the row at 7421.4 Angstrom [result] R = 13.1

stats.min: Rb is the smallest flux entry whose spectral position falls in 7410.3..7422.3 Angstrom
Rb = 13.1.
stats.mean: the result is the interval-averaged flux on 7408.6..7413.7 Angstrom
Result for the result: 13.1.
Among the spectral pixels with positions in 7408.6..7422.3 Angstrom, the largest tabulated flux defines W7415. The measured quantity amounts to 13.1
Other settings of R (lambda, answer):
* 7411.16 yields 13.1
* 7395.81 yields 13.2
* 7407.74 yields 13.1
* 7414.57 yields 13.1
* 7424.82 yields 13.2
